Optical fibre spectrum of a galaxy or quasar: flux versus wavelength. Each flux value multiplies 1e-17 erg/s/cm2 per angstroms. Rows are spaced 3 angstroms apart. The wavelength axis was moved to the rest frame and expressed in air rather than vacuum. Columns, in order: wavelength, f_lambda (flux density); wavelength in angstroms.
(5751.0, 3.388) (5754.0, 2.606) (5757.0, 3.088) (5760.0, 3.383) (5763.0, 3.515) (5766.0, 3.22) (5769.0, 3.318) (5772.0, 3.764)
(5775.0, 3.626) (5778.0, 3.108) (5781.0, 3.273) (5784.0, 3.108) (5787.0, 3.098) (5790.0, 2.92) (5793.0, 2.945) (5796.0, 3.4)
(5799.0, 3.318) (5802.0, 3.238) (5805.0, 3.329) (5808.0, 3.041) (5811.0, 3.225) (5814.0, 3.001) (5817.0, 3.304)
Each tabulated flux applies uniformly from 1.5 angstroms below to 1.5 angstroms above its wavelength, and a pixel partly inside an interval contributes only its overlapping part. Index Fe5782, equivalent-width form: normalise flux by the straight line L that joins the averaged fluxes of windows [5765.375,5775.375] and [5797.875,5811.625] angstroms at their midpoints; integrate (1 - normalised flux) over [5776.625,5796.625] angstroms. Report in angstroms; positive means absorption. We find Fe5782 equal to 1.5 angstroms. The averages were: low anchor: 3.49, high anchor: 3.23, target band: 3.11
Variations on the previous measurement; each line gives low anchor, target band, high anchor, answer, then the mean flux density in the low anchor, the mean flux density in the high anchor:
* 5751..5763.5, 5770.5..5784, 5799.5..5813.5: -1.0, 3.15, 3.2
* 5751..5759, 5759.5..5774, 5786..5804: -2.0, 2.98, 3.16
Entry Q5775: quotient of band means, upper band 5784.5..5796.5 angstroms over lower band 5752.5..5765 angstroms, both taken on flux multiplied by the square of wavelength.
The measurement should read 1.0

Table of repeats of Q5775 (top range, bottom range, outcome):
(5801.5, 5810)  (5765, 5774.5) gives 0.93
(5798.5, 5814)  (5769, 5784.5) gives 0.96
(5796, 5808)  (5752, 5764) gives 1.06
